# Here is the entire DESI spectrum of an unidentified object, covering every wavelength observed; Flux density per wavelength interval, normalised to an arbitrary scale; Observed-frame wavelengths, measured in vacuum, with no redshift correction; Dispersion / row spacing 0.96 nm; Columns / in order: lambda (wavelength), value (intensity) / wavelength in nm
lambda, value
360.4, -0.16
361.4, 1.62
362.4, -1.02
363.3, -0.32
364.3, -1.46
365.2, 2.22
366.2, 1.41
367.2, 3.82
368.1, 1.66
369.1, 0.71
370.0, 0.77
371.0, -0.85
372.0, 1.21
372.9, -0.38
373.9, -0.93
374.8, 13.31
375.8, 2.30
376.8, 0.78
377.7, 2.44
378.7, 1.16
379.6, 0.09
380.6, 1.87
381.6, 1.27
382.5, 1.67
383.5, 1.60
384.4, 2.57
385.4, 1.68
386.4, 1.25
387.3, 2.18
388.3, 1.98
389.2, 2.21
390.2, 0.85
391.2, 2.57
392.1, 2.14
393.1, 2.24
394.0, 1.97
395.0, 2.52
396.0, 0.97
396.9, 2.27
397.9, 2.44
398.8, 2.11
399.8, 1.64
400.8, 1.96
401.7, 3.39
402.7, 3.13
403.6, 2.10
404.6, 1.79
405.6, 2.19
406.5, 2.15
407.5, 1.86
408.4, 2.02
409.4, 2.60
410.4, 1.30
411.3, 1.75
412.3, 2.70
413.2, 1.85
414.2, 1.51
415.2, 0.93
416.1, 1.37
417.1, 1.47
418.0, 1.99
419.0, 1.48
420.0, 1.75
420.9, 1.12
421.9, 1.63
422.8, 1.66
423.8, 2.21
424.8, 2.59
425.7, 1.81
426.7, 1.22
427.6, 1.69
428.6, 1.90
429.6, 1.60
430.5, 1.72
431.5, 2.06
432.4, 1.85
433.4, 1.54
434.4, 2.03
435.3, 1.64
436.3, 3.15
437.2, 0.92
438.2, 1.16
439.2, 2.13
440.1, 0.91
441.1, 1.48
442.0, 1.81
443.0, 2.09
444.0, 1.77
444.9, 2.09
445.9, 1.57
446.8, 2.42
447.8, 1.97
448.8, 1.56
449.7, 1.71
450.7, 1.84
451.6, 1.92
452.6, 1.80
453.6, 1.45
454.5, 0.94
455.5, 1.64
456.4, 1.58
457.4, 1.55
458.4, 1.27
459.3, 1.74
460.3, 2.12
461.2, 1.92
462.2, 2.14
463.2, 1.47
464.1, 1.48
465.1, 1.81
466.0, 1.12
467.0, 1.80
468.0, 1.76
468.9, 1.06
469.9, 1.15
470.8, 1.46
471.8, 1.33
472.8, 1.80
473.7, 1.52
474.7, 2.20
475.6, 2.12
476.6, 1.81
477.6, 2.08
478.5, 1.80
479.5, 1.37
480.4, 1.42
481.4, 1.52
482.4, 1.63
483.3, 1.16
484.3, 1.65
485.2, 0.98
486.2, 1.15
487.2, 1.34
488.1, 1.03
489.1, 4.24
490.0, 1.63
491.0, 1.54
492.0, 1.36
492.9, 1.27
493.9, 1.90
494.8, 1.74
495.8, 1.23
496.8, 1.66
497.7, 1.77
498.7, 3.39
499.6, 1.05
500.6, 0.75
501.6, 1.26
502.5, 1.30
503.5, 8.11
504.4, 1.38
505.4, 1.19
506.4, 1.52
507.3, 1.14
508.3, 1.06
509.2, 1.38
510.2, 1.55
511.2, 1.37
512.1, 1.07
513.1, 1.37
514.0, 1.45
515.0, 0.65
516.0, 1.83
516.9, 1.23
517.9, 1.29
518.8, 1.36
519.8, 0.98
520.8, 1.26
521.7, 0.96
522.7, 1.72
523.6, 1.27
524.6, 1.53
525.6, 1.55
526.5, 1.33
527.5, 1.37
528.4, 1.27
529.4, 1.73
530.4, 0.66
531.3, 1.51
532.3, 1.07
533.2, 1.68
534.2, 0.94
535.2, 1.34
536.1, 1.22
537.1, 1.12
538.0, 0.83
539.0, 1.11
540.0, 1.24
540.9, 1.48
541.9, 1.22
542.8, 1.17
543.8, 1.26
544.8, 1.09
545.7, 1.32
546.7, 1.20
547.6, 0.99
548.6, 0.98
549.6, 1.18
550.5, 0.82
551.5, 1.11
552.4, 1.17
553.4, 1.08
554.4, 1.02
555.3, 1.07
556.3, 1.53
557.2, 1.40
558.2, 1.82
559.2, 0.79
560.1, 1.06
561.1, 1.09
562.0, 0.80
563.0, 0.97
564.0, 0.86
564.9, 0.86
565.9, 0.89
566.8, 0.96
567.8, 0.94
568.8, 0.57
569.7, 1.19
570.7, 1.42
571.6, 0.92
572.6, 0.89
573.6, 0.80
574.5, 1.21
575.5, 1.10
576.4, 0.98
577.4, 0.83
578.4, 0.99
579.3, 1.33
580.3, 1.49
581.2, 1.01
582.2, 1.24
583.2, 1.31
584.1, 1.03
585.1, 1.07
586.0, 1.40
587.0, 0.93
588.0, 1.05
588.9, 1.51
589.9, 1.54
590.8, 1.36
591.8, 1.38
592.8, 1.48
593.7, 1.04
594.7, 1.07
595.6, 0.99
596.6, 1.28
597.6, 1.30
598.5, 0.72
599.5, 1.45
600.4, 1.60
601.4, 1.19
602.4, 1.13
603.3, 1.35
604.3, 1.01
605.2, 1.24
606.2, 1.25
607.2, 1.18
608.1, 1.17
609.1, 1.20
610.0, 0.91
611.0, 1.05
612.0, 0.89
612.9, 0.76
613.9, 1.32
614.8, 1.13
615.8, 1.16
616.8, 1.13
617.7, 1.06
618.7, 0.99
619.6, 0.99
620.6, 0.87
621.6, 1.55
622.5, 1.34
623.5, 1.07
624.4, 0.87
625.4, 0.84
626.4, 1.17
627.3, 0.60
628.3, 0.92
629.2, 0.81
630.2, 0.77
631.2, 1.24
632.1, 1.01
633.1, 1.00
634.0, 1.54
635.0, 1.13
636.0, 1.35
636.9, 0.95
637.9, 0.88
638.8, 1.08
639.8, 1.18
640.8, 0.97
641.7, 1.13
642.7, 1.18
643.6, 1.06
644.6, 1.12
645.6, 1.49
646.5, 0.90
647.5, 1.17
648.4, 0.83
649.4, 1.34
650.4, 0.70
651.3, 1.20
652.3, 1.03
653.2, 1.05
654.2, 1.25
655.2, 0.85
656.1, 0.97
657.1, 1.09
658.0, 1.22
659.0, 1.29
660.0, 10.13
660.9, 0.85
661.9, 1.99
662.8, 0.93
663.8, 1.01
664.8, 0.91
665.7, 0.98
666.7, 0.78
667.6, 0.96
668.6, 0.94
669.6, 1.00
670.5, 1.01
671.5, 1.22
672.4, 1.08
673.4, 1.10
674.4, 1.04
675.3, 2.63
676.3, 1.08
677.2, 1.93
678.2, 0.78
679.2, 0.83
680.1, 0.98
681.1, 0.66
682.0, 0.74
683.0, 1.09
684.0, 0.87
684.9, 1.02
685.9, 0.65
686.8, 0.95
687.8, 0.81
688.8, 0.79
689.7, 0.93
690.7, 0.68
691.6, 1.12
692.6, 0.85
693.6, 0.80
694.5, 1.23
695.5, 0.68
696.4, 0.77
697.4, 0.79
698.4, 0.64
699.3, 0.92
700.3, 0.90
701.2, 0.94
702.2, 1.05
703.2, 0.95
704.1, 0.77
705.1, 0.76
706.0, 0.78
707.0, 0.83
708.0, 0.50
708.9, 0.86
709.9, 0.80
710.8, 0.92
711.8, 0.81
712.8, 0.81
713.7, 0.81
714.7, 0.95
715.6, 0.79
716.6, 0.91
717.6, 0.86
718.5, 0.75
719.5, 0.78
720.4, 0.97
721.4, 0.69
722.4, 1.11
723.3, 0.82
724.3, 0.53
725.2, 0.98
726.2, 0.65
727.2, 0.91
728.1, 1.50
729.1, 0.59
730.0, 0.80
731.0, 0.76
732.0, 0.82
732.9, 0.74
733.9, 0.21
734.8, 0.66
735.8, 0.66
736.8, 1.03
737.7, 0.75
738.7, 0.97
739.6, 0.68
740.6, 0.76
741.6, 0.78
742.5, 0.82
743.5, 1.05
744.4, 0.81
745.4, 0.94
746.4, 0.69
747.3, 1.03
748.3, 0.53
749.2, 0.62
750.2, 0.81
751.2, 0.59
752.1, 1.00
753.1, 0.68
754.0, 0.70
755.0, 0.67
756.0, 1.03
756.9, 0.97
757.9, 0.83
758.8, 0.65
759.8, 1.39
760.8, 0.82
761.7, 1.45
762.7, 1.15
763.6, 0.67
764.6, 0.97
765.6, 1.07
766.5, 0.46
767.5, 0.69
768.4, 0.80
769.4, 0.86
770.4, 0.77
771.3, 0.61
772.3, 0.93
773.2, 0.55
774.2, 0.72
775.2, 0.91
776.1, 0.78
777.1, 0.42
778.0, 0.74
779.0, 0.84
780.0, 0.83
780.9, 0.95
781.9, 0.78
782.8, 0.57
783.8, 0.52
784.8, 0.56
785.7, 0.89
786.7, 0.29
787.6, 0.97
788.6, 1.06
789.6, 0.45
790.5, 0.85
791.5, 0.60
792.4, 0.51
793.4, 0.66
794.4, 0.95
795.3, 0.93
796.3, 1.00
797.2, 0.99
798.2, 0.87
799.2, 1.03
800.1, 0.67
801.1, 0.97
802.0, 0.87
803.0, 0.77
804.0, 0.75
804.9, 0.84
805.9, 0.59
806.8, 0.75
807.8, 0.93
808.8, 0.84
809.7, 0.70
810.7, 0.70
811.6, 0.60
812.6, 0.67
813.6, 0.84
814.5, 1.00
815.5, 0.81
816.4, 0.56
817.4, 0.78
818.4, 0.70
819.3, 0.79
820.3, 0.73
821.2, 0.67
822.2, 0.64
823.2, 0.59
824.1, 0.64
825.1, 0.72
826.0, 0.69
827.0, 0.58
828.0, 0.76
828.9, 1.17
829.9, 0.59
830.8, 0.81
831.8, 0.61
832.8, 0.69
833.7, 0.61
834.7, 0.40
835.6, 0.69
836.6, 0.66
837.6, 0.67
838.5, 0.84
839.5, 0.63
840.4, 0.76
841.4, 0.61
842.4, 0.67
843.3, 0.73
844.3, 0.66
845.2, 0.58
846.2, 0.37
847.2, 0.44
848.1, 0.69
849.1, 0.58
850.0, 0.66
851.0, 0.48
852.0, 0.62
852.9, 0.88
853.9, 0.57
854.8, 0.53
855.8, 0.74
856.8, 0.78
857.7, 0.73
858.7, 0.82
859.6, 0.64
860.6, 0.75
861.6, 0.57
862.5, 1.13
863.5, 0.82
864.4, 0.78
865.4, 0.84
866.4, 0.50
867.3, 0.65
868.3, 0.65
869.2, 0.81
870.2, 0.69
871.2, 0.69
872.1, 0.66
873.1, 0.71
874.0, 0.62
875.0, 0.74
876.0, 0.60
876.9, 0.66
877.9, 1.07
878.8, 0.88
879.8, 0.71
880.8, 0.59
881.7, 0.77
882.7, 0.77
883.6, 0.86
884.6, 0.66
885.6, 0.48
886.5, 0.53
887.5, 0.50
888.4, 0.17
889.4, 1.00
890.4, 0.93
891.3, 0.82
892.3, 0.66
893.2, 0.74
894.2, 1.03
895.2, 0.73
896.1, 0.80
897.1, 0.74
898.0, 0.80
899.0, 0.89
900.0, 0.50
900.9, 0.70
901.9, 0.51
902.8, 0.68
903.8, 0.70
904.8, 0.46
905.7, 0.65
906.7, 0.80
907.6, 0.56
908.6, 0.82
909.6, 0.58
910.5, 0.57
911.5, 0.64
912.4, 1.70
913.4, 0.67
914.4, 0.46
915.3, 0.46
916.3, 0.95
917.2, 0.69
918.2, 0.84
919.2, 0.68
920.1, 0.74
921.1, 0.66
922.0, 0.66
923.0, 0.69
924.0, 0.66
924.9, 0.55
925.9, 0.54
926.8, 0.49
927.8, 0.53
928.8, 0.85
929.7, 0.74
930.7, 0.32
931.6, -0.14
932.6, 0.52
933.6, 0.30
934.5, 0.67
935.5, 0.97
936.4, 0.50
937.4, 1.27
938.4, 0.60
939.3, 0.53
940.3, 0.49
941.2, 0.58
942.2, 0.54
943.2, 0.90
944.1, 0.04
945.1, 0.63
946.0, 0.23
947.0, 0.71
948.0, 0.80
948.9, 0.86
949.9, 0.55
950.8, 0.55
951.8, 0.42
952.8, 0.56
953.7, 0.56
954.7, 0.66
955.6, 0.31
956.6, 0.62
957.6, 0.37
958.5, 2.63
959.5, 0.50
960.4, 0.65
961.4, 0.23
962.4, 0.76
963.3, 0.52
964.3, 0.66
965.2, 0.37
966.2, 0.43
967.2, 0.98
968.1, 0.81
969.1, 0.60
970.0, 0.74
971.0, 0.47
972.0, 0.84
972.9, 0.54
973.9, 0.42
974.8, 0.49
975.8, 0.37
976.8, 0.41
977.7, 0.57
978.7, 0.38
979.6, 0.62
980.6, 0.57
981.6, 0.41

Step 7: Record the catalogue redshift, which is 0.006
